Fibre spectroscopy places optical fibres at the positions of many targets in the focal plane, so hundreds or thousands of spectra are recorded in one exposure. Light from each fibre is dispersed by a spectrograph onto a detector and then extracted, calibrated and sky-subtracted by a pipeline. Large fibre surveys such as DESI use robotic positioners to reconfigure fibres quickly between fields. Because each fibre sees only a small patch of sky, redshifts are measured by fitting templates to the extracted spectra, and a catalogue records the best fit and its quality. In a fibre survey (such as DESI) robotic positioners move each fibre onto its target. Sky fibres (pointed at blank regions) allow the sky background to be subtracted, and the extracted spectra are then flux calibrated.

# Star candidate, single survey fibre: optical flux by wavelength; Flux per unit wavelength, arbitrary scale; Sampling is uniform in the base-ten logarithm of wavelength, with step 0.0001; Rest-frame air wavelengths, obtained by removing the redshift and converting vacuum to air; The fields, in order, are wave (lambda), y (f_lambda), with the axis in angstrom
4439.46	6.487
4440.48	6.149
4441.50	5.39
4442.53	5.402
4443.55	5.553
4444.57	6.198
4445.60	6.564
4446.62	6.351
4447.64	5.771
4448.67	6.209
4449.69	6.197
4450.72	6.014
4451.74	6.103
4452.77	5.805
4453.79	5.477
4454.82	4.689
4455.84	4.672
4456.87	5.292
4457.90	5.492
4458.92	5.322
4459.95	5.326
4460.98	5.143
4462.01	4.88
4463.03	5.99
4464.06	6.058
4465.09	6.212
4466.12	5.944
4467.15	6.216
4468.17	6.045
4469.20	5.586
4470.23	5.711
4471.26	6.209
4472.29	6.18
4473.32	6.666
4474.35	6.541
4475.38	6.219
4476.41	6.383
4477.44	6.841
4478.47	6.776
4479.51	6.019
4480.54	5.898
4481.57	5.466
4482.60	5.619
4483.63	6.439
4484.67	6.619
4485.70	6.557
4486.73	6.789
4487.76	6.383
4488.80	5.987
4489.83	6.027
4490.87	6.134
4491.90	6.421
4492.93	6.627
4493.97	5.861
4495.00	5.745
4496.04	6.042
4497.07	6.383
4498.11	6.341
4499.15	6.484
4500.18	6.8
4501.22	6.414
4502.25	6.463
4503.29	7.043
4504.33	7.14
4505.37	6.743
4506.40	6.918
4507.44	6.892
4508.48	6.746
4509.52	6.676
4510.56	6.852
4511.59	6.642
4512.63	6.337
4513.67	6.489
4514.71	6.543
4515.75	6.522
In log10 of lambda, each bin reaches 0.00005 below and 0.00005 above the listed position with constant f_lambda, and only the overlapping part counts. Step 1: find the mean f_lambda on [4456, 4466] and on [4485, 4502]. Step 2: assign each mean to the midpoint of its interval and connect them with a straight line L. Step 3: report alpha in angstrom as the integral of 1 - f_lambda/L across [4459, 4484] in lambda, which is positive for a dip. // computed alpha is -1.0 angstrom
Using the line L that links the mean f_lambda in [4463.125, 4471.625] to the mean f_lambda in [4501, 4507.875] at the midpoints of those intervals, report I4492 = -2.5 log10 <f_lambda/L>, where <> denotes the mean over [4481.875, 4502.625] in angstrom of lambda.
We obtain 0.04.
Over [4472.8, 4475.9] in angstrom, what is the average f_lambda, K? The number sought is 6.48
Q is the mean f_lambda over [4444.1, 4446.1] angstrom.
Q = 6.36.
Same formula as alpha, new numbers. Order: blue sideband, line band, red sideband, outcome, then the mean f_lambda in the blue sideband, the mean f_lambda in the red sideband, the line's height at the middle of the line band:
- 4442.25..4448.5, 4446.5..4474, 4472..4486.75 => 1.7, 6.01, 6.32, 6.15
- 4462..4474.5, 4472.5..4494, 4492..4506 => -0.2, 6.05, 6.47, 6.26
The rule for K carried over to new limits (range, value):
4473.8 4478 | 6.51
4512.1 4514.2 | 6.41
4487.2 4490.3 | 6.14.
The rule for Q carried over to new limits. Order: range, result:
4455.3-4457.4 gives 4.98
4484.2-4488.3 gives 6.59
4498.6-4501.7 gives 6.56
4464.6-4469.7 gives 6.01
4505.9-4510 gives 6.8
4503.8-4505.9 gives 6.95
